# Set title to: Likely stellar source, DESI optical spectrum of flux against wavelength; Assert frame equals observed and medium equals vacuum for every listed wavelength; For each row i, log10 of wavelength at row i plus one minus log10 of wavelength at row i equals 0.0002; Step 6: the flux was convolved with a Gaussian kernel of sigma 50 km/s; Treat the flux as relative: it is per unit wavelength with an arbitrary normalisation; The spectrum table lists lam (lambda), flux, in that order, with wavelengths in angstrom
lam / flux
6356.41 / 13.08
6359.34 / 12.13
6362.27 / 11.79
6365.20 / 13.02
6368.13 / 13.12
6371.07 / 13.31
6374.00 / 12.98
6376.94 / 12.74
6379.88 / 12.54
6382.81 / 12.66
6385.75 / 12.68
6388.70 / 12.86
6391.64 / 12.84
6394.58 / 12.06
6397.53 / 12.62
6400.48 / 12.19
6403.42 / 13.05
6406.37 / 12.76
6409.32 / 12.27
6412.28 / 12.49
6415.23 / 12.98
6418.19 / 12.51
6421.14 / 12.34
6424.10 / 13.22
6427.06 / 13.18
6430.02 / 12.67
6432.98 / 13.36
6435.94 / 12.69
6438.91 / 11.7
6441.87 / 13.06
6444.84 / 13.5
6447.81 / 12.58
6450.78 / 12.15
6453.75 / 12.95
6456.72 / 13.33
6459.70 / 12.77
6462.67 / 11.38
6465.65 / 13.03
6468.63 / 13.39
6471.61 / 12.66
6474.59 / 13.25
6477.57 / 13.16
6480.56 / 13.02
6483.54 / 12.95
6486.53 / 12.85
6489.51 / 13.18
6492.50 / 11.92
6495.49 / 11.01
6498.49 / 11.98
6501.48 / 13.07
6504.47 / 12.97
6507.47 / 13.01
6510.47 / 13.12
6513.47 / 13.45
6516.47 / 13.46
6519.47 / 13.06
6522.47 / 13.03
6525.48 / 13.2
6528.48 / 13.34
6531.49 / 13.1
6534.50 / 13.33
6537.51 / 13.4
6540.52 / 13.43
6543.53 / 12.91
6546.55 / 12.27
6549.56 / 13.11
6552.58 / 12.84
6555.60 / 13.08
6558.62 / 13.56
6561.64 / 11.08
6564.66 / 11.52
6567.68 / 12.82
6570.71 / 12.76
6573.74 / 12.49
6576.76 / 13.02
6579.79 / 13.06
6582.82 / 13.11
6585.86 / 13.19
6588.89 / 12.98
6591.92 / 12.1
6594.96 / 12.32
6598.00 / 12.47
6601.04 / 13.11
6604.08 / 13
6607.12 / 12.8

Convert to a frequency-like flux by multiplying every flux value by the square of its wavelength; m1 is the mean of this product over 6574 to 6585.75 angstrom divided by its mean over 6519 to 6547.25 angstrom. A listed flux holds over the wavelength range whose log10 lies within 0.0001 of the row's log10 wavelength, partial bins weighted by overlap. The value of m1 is 1.0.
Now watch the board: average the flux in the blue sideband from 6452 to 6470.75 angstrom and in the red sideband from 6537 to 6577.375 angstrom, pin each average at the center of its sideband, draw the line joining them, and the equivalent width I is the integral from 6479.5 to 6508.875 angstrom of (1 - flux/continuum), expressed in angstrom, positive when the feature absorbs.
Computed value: 0.41 angstrom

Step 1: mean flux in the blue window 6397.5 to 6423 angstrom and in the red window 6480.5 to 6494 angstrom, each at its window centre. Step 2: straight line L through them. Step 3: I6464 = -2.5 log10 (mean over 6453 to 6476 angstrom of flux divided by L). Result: -0.01 mag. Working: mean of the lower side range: 12.6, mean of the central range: 12.8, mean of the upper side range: 12.8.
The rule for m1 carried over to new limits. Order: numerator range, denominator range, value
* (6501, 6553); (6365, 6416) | 1.08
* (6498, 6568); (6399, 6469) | 1.05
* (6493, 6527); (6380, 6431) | 1.05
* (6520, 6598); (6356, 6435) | 1.06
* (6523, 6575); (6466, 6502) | 1.03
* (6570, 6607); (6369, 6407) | 1.07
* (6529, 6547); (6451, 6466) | 1.07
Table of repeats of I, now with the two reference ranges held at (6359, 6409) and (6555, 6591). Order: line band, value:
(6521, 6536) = -0.59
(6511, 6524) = -0.56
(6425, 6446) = -0.33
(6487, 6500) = 0.62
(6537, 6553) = -0.35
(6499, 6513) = -0.34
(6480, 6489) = -0.19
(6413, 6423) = 0.04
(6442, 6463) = -0.13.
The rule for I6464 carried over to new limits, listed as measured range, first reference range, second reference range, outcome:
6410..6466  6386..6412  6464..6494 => 0.003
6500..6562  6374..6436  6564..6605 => -0.029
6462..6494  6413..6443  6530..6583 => -0.004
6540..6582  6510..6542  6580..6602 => 0.025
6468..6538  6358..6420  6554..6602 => -0.024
